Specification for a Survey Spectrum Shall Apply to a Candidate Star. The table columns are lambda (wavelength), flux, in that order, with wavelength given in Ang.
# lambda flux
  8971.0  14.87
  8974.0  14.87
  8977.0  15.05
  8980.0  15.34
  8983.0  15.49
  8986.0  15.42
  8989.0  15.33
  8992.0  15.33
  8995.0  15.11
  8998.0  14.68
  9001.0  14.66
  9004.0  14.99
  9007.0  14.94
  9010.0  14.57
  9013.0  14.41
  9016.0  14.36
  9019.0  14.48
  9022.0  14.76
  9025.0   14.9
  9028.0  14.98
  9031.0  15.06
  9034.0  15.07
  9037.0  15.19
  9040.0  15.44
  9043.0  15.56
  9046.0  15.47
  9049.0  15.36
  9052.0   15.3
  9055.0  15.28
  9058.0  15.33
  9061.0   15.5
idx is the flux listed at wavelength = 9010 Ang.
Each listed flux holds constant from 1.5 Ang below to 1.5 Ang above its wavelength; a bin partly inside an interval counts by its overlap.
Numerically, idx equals 14.57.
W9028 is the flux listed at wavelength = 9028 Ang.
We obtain 14.98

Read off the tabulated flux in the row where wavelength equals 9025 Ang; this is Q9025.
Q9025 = 14.9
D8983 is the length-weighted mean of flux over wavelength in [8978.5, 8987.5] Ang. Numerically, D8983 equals 15.4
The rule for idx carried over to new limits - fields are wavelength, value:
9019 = 14.48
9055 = 15.28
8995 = 15.11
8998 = 14.68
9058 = 15.33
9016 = 14.36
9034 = 15.07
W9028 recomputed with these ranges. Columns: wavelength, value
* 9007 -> 14.94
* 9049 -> 15.36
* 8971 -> 14.87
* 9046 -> 15.47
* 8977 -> 15.05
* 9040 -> 15.44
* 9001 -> 14.66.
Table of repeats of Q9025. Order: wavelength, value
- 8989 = 15.33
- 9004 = 14.99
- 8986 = 15.42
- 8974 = 14.87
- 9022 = 14.76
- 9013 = 14.41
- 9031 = 15.06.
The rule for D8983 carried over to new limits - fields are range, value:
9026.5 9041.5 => 15.1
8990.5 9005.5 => 15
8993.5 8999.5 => 14.9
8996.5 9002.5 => 14.7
